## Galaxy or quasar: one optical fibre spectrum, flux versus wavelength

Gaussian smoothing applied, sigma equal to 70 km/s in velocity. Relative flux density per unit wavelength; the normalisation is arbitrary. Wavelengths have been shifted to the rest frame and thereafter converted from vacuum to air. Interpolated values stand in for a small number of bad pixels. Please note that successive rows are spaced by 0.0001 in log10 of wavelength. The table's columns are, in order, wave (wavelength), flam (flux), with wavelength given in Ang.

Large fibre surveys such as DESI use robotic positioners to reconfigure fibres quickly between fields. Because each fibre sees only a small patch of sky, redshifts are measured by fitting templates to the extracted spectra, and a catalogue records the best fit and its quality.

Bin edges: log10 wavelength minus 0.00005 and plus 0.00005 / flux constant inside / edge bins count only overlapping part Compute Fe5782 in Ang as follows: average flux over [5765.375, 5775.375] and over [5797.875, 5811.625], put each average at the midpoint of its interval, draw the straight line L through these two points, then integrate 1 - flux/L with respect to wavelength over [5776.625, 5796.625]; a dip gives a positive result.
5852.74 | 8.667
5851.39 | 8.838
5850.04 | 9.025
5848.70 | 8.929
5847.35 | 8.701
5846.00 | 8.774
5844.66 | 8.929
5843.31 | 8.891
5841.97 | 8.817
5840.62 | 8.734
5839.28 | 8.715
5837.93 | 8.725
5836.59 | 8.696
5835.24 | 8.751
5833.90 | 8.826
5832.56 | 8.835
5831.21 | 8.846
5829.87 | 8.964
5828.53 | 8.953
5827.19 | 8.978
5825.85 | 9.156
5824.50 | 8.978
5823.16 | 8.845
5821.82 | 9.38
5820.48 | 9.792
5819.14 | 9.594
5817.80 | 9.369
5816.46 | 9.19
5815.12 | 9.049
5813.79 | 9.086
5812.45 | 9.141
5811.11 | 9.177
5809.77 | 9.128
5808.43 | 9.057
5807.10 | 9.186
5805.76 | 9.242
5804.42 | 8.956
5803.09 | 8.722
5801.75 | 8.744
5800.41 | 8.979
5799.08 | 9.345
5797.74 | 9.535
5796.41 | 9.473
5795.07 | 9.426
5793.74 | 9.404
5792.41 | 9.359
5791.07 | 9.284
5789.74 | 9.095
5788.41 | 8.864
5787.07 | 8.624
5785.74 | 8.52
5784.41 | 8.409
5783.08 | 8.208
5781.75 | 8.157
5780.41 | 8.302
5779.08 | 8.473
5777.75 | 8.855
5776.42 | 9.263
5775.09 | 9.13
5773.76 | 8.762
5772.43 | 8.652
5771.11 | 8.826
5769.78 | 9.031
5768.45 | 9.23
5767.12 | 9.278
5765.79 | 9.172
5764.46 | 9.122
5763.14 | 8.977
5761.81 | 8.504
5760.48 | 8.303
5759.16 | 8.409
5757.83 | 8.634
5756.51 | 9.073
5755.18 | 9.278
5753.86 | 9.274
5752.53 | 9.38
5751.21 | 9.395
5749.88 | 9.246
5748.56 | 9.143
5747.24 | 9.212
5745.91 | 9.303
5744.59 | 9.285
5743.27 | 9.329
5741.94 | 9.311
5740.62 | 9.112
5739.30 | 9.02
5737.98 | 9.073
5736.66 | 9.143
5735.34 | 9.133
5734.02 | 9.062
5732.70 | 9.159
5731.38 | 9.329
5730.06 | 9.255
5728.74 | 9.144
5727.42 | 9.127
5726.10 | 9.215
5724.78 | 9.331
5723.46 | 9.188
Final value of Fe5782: 0.5 Ang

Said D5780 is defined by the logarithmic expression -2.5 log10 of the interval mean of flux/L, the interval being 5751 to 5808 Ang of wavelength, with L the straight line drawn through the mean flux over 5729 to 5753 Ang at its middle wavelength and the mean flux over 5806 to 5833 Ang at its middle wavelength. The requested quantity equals 0.03 mag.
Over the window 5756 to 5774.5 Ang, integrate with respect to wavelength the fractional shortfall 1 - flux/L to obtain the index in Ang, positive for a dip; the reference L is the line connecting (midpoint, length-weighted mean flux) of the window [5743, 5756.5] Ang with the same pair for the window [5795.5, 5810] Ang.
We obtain 0.8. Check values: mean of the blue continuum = 9.27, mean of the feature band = 8.86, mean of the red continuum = 9.13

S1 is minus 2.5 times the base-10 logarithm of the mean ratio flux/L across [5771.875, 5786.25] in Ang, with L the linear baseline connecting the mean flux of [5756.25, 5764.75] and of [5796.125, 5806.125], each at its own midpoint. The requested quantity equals 0.03 mag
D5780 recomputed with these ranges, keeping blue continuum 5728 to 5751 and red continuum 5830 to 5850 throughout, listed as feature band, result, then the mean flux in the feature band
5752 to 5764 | 0.03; 8.87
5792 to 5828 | -0.03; 9.19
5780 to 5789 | 0.07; 8.43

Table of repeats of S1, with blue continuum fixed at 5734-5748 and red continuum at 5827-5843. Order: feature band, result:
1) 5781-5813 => -0.004 mag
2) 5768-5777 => 0.010 mag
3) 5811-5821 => -0.049 mag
